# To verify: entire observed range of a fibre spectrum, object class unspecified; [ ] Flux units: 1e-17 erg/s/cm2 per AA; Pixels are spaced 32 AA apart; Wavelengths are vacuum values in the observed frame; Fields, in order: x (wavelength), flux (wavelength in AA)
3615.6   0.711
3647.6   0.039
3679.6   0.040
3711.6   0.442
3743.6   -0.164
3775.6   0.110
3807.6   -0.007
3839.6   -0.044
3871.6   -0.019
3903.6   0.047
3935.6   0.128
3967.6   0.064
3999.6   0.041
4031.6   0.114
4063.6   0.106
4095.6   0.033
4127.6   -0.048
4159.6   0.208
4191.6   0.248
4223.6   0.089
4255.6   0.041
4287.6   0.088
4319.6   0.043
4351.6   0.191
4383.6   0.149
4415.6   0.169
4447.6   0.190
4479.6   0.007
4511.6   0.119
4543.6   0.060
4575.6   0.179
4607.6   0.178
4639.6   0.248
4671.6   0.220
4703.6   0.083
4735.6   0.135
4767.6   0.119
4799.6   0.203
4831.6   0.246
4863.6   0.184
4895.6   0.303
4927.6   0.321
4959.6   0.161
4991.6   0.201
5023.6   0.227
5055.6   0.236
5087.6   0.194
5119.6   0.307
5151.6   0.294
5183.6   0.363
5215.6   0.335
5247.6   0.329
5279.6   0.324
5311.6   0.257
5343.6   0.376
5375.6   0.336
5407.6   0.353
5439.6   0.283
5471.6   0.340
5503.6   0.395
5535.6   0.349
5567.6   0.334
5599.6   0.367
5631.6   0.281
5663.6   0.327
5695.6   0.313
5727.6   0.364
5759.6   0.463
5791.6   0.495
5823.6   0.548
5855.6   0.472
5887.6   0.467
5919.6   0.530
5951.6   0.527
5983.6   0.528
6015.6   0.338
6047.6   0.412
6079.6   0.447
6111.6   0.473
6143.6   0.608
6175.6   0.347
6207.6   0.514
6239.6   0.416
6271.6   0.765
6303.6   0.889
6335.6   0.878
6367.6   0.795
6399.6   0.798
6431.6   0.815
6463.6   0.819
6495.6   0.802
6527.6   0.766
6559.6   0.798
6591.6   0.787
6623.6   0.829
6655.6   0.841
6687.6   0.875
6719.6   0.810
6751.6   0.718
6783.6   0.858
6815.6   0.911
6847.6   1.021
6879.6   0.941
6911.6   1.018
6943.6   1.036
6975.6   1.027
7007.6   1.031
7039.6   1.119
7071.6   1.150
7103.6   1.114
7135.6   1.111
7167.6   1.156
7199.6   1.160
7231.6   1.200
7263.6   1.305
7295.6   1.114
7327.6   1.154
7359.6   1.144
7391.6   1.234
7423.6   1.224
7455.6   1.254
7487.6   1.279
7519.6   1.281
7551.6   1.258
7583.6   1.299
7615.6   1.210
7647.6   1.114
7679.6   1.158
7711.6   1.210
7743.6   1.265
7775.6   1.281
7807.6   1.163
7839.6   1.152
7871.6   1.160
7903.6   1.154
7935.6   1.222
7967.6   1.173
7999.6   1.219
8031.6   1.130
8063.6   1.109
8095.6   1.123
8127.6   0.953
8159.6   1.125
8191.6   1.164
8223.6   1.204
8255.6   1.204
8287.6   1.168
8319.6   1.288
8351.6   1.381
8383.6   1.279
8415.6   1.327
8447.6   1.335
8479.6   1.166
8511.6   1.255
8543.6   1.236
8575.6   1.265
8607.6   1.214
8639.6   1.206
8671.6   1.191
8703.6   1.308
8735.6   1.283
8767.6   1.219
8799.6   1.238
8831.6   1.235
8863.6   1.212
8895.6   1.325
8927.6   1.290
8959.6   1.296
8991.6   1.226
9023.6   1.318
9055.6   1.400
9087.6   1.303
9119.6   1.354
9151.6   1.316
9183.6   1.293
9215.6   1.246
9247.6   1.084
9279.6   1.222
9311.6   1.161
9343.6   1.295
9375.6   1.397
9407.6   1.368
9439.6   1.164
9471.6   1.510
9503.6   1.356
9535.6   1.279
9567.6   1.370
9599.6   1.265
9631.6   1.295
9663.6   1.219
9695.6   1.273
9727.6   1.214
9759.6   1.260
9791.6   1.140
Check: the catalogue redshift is 0.570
